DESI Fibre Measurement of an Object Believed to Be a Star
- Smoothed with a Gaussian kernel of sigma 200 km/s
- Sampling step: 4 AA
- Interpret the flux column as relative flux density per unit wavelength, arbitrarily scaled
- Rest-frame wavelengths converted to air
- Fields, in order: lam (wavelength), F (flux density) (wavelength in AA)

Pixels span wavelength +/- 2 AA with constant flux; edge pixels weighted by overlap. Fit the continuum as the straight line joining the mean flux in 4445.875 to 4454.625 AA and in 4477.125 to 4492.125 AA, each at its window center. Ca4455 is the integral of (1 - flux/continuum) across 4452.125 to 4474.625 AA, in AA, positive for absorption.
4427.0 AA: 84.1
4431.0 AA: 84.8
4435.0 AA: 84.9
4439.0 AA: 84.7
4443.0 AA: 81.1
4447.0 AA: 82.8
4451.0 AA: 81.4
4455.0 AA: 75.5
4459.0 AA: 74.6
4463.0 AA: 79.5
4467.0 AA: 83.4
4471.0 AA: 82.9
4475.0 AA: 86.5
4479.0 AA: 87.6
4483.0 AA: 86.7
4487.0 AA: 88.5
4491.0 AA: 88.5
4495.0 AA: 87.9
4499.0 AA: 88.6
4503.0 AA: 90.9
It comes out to 1.0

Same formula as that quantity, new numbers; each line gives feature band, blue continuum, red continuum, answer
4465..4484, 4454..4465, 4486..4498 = -0.8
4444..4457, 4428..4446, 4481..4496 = 0.7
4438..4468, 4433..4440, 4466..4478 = 1.6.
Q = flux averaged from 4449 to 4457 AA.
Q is 78.5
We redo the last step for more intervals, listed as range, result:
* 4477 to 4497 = 87.8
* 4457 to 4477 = 81.4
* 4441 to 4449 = 81.9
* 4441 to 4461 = 79.1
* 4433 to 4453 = 83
